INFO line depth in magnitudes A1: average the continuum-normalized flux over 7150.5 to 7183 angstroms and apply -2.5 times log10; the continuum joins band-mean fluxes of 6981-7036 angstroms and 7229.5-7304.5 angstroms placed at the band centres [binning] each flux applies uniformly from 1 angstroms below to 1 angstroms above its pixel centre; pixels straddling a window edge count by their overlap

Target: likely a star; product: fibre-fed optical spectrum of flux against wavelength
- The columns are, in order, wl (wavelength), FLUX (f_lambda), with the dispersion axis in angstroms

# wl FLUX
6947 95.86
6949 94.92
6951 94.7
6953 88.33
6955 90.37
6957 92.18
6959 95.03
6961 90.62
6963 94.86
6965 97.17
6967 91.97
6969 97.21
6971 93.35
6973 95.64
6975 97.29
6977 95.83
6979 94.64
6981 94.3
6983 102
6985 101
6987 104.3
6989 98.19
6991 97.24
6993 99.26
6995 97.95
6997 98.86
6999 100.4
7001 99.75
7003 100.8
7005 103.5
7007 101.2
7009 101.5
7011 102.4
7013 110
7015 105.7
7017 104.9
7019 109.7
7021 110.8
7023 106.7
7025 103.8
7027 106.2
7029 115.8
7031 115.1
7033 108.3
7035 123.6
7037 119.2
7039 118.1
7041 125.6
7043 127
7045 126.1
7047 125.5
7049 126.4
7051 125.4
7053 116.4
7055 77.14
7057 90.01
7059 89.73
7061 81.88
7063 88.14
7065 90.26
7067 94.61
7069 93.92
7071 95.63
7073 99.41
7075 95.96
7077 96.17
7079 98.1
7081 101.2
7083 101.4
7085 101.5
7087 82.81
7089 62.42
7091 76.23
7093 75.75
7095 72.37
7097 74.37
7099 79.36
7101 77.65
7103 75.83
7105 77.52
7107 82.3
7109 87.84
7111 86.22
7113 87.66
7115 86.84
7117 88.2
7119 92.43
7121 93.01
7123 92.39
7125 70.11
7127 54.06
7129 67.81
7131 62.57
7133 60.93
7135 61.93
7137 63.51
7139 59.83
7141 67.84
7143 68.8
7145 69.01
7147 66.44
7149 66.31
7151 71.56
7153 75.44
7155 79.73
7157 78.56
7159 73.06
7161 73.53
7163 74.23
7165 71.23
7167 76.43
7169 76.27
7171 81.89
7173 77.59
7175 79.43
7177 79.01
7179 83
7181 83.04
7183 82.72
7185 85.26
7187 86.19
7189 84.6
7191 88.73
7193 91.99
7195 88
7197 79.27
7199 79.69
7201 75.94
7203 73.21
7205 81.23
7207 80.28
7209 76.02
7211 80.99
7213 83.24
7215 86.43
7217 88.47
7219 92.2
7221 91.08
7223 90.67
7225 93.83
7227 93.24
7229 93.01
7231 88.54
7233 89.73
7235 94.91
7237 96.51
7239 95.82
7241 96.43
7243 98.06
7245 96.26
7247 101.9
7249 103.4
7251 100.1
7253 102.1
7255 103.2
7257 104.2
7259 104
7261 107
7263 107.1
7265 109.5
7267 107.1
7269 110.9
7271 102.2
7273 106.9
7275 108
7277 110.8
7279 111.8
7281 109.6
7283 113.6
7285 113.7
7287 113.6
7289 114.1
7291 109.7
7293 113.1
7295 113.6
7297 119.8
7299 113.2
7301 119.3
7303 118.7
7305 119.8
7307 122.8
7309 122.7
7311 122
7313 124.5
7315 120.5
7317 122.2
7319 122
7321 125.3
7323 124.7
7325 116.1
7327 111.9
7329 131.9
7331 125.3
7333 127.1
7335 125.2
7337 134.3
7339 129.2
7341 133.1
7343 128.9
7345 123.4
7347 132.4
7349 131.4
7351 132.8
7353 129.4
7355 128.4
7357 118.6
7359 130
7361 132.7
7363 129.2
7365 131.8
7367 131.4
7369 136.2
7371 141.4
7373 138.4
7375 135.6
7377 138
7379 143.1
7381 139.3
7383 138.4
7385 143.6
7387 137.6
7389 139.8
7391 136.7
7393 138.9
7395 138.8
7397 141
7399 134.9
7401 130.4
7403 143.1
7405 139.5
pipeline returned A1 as 0.337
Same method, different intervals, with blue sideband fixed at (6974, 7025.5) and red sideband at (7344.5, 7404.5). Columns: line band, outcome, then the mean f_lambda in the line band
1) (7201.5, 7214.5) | 0.45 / 79.3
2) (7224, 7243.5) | 0.29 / 93.9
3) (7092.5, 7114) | 0.36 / 79.8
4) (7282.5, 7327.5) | 0.09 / 118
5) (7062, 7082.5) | 0.13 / 95.5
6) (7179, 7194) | 0.35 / 85.9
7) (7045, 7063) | 0.02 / 104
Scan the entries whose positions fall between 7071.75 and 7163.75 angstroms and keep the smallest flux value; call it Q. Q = 54.06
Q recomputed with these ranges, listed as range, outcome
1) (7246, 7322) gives 100.1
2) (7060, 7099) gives 62.42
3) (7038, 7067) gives 77.14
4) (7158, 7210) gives 71.23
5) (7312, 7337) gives 111.9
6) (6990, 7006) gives 97.24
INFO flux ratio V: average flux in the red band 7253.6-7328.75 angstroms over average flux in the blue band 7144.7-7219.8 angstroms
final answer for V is 1.44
